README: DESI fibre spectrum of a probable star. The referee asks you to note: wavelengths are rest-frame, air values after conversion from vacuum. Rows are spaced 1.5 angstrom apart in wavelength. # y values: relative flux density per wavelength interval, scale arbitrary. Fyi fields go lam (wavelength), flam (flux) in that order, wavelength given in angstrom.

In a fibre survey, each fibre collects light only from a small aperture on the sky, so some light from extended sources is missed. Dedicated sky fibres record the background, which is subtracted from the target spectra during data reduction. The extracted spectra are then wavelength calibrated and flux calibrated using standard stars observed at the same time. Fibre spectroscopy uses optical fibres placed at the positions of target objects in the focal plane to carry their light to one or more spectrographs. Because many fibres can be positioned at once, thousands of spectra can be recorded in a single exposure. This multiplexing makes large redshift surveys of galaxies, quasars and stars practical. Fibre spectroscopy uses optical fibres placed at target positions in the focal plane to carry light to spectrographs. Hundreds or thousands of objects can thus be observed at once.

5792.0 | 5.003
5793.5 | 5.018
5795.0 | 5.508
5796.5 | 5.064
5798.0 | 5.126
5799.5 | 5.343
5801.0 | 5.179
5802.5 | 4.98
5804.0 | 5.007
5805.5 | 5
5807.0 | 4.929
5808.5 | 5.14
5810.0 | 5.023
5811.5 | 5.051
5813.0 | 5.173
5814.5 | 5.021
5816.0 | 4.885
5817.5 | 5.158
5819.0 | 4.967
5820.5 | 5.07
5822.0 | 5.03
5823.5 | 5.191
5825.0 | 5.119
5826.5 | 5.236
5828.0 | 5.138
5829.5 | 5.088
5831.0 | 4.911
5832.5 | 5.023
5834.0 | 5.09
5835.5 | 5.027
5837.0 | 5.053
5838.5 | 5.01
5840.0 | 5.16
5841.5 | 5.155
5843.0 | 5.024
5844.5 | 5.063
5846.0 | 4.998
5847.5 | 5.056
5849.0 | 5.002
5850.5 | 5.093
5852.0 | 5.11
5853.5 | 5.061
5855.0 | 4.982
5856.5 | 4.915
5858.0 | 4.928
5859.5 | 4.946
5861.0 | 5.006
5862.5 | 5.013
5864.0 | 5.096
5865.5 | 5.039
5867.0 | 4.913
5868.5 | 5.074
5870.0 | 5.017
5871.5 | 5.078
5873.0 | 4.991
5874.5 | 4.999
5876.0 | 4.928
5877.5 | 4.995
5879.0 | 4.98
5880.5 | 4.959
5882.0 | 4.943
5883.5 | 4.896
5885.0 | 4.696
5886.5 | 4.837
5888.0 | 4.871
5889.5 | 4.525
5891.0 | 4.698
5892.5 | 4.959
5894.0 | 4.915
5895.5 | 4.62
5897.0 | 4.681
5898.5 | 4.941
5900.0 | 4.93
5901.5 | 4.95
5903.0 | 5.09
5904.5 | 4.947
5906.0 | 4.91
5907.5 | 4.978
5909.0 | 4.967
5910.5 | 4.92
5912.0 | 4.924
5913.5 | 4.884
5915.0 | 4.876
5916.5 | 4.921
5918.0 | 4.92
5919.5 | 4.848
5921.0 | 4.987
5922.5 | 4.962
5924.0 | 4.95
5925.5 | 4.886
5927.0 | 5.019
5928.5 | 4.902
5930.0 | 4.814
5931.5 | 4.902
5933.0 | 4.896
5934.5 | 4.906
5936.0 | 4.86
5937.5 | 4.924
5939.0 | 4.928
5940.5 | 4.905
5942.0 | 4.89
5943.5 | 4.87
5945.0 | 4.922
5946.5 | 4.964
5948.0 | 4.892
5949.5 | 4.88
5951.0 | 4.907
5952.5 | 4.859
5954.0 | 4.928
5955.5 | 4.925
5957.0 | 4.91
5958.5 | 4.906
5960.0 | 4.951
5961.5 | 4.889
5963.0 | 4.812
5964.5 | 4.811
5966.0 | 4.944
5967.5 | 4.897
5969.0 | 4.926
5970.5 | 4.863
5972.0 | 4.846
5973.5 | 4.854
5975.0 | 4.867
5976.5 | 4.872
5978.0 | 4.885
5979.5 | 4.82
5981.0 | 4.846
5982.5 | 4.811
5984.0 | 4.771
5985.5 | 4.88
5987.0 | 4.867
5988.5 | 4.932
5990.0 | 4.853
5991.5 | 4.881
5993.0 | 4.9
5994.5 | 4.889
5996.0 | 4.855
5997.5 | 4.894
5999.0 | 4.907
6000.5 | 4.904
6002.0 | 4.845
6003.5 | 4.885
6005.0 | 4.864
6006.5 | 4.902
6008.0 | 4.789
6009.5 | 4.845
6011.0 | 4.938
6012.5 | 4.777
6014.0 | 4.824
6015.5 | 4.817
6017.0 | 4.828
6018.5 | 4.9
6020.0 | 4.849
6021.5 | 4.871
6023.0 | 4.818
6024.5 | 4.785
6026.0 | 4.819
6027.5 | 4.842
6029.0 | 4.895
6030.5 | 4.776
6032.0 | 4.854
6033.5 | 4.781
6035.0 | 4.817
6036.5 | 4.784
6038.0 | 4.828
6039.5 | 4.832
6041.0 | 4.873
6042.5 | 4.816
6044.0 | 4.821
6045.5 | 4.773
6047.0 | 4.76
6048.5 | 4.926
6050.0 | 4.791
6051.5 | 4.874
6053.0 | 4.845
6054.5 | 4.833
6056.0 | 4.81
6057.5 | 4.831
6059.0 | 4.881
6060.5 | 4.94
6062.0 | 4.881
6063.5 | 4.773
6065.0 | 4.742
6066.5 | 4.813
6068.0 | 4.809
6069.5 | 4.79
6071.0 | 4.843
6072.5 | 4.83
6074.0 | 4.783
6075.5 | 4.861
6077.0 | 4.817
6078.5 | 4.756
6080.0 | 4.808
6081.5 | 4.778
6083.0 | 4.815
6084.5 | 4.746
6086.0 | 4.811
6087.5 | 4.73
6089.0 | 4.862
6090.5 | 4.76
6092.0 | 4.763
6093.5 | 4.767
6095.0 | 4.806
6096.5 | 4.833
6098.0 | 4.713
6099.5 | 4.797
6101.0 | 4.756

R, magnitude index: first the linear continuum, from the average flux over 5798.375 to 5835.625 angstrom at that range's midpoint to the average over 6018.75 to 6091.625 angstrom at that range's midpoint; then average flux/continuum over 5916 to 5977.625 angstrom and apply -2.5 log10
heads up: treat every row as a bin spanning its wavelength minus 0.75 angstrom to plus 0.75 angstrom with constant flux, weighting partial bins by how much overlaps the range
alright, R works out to 0.01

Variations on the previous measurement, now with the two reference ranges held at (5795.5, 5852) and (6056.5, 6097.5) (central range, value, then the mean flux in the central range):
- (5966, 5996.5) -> 0.009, 4.87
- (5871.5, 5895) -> 0.028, 4.88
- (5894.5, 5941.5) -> 0.014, 4.91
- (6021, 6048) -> 0.007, 4.82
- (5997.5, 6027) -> 0.005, 4.85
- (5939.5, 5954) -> 0.010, 4.9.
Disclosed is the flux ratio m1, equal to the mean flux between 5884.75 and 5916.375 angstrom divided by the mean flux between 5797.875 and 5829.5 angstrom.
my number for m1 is 1.0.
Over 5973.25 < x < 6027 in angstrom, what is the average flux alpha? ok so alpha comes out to 4.86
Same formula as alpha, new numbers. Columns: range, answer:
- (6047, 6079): 4.83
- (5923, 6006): 4.89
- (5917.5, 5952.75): 4.91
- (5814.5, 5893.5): 5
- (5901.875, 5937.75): 4.92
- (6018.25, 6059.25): 4.83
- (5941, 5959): 4.9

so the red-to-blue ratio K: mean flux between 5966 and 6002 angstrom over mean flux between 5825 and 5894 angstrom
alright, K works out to 0.98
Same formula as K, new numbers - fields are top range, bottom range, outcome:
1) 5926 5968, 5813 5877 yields 0.97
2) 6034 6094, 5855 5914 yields 0.98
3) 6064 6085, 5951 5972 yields 0.98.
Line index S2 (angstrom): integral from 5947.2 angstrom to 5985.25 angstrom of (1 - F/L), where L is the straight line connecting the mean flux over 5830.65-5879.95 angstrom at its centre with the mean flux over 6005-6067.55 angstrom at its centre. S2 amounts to 0.2 angstrom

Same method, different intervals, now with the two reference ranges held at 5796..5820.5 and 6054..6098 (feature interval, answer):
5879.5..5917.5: 0.8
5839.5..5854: -0.1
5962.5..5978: 0.1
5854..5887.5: 0.3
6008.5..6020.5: 0.1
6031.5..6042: 0.0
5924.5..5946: 0.2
